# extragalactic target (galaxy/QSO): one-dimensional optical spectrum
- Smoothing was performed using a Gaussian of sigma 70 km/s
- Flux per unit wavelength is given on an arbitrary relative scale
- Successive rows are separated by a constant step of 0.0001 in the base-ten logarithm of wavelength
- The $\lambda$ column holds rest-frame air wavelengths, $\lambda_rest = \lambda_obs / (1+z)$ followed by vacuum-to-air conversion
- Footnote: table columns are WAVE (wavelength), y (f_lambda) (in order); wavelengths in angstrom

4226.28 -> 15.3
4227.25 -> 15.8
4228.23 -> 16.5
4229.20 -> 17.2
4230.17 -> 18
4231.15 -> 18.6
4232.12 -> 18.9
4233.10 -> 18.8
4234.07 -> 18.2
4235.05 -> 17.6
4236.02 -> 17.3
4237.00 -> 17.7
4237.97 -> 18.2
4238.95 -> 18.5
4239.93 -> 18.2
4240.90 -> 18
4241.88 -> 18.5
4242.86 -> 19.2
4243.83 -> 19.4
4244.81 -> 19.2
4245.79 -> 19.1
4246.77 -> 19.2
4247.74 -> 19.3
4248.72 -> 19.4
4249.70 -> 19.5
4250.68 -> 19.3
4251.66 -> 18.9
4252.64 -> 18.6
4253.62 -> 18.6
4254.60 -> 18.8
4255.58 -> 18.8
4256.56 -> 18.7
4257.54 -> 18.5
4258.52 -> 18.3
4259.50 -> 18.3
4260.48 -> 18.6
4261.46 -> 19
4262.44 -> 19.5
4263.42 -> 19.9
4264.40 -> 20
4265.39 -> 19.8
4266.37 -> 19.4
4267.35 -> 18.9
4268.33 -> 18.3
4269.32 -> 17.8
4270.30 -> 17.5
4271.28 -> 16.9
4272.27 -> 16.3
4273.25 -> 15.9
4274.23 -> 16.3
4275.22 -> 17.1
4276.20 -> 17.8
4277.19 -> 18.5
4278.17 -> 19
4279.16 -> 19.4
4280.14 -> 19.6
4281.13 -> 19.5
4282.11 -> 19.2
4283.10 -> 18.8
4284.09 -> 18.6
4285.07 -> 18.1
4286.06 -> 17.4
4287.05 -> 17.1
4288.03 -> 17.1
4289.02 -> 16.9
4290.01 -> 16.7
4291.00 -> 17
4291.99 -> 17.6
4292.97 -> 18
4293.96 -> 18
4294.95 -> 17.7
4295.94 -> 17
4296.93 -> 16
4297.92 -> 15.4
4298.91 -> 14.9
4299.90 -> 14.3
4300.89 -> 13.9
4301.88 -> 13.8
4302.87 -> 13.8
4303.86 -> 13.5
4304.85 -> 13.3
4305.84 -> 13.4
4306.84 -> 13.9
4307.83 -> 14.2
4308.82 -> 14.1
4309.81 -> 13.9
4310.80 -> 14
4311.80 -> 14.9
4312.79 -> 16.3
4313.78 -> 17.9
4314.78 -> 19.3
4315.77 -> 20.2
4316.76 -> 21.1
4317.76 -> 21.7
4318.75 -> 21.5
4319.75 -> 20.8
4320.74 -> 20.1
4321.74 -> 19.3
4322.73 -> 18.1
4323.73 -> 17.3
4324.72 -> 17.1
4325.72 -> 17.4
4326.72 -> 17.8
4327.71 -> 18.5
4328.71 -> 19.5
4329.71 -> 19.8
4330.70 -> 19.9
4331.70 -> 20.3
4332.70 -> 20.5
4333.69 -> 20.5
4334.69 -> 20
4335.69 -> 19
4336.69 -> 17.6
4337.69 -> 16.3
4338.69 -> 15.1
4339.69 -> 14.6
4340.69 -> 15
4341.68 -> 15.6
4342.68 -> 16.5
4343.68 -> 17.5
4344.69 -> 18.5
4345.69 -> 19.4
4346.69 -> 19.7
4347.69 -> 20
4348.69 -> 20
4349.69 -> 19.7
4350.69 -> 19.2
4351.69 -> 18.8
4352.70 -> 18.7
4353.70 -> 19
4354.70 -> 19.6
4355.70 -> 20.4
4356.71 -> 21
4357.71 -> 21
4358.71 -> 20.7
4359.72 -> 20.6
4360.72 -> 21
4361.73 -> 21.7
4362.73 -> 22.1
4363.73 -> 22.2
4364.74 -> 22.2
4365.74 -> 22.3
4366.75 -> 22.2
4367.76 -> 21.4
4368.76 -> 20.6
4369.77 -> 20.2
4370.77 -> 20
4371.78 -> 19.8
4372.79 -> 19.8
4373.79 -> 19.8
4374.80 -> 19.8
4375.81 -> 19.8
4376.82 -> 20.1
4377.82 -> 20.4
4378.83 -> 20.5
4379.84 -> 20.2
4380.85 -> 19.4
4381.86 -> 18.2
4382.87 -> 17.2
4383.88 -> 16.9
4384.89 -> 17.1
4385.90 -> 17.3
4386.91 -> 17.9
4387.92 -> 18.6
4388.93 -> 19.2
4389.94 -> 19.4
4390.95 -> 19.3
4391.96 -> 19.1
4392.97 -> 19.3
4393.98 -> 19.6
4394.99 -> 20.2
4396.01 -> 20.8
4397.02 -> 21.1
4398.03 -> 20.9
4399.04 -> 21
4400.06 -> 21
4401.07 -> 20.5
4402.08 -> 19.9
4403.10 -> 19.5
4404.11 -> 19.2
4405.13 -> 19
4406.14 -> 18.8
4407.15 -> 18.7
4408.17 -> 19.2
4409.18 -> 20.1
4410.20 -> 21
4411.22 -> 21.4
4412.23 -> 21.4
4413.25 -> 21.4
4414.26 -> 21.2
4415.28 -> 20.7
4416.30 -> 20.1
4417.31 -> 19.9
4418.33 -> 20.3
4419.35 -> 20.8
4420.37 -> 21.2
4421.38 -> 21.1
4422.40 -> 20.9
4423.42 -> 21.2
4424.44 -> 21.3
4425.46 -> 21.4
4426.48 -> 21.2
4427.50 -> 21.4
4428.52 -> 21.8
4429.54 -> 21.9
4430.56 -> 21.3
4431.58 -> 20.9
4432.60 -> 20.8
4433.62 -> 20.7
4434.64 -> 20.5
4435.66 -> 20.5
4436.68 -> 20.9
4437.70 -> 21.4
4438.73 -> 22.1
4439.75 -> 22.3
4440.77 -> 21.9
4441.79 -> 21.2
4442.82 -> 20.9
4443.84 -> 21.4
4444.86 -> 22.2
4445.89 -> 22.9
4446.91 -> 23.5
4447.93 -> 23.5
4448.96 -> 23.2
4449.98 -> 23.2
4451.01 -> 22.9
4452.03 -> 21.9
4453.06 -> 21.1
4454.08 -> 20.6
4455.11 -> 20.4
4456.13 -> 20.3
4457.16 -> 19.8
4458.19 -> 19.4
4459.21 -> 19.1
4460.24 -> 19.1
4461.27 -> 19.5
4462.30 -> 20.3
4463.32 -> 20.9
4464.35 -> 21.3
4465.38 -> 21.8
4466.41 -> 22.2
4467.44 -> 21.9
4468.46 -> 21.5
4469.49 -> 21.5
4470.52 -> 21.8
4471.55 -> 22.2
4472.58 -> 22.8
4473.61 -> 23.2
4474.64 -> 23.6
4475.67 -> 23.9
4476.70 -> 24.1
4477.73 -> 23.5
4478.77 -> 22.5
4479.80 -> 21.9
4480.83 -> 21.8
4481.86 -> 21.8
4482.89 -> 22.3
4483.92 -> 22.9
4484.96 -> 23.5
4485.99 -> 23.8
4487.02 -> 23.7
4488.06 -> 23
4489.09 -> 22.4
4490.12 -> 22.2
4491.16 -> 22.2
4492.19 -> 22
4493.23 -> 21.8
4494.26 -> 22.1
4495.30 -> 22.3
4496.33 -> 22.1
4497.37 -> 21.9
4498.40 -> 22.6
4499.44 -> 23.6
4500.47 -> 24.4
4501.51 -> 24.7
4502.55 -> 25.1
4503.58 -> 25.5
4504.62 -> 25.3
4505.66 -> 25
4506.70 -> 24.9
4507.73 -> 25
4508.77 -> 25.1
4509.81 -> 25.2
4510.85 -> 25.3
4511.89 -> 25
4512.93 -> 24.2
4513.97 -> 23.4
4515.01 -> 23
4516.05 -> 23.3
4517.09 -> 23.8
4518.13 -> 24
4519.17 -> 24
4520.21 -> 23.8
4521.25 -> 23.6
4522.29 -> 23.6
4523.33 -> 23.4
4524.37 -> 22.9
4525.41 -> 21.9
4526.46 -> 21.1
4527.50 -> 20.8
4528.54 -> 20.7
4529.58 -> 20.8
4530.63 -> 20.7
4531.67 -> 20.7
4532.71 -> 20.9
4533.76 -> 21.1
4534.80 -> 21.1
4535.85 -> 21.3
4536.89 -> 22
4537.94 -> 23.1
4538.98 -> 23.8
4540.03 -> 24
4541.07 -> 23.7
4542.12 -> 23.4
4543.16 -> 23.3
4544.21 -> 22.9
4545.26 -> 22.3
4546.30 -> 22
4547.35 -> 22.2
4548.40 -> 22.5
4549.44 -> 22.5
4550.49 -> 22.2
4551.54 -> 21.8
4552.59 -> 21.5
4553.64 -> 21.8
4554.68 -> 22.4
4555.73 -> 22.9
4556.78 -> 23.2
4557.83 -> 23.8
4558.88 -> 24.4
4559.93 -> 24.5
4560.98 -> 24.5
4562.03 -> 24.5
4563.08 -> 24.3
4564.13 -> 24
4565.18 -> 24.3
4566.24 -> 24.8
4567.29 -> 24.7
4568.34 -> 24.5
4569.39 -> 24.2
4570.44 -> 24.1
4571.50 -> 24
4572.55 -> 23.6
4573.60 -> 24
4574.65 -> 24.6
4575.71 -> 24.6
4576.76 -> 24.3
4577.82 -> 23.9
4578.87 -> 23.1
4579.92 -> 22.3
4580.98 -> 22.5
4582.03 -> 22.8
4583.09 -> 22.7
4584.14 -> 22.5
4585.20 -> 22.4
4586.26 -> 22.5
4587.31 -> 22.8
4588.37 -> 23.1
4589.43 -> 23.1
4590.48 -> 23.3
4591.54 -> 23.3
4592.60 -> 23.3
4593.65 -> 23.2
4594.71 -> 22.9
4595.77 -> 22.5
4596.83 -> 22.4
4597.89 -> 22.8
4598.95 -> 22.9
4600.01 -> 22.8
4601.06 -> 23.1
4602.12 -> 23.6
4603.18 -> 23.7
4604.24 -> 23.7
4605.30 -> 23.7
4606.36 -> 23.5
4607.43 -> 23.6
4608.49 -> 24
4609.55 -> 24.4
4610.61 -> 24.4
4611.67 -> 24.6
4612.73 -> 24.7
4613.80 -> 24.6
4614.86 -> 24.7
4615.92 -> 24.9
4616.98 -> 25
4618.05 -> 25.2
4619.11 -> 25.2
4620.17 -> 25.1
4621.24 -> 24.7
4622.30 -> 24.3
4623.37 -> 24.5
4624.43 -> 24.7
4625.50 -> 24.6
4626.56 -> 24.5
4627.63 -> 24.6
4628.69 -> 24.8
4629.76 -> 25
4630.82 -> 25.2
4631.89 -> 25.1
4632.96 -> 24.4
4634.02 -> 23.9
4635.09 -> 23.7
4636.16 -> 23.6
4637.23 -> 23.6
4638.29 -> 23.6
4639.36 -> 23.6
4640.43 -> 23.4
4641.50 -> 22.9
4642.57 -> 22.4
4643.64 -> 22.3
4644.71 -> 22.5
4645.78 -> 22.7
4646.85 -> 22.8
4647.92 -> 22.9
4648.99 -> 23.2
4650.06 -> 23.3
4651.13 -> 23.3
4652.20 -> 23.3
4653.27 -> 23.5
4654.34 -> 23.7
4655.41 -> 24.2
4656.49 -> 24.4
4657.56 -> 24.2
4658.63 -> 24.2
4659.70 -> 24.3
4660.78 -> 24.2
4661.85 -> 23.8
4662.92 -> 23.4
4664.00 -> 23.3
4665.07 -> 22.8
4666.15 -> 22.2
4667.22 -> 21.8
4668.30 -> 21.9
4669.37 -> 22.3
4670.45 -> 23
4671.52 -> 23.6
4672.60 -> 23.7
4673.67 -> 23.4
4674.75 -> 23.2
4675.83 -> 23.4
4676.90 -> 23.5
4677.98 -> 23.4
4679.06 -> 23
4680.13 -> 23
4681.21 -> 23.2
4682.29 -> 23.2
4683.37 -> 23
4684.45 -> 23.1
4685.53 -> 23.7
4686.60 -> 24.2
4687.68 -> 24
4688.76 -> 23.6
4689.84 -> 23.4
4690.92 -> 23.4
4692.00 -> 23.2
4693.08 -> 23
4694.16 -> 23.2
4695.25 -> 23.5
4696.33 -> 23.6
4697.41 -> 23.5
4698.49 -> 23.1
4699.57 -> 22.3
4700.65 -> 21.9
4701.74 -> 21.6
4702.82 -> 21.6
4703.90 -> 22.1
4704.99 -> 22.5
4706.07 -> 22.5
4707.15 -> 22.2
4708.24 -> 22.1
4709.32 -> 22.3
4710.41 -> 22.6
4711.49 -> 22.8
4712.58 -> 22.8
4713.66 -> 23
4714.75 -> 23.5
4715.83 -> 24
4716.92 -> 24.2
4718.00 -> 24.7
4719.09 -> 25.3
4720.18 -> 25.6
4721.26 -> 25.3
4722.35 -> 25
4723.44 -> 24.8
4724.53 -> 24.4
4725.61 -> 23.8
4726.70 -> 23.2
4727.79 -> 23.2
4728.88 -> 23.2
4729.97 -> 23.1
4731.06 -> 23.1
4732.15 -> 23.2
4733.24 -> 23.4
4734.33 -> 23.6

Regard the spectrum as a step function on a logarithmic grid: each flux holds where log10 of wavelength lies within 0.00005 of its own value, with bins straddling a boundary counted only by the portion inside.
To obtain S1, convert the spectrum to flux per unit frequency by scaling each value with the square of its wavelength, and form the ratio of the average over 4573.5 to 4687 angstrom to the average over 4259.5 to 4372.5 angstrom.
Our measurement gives 1.49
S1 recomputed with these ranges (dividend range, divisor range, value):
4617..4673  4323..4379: 1.39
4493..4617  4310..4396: 1.33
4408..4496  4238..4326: 1.32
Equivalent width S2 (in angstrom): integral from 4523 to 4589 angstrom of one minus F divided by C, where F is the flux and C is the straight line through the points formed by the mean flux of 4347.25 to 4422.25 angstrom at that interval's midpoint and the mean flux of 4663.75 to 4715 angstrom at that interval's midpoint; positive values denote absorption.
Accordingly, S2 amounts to -3.75 angstrom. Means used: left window 20.1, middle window 22.9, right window 22.9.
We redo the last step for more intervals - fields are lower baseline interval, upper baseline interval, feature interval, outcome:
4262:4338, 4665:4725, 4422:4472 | -4.1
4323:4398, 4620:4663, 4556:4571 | -1.1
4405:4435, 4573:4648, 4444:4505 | -2.0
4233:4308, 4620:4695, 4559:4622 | -3.5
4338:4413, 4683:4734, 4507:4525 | -2.4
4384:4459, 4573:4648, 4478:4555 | -2.5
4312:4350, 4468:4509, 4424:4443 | 0.2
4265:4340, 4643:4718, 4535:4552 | -1.3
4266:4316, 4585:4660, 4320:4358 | -1.9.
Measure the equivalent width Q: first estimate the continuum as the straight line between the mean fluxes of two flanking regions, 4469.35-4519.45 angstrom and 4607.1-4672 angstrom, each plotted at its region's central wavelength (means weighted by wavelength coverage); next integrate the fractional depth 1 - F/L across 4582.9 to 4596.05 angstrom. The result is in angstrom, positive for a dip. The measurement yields 0.4 angstrom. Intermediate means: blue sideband 23.4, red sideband 23.8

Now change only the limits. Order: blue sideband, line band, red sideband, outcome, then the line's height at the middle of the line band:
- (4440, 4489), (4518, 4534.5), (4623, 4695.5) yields 0.28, 22.5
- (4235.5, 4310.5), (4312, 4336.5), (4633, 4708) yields -1.29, 18.3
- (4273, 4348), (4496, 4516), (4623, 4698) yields -3.30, 20.8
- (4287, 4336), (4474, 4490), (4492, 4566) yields -0.81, 21.9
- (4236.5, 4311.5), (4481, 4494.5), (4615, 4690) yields -1.02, 21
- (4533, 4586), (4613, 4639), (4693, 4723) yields -1.51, 23.2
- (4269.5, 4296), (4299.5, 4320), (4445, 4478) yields 2.51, 18.4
